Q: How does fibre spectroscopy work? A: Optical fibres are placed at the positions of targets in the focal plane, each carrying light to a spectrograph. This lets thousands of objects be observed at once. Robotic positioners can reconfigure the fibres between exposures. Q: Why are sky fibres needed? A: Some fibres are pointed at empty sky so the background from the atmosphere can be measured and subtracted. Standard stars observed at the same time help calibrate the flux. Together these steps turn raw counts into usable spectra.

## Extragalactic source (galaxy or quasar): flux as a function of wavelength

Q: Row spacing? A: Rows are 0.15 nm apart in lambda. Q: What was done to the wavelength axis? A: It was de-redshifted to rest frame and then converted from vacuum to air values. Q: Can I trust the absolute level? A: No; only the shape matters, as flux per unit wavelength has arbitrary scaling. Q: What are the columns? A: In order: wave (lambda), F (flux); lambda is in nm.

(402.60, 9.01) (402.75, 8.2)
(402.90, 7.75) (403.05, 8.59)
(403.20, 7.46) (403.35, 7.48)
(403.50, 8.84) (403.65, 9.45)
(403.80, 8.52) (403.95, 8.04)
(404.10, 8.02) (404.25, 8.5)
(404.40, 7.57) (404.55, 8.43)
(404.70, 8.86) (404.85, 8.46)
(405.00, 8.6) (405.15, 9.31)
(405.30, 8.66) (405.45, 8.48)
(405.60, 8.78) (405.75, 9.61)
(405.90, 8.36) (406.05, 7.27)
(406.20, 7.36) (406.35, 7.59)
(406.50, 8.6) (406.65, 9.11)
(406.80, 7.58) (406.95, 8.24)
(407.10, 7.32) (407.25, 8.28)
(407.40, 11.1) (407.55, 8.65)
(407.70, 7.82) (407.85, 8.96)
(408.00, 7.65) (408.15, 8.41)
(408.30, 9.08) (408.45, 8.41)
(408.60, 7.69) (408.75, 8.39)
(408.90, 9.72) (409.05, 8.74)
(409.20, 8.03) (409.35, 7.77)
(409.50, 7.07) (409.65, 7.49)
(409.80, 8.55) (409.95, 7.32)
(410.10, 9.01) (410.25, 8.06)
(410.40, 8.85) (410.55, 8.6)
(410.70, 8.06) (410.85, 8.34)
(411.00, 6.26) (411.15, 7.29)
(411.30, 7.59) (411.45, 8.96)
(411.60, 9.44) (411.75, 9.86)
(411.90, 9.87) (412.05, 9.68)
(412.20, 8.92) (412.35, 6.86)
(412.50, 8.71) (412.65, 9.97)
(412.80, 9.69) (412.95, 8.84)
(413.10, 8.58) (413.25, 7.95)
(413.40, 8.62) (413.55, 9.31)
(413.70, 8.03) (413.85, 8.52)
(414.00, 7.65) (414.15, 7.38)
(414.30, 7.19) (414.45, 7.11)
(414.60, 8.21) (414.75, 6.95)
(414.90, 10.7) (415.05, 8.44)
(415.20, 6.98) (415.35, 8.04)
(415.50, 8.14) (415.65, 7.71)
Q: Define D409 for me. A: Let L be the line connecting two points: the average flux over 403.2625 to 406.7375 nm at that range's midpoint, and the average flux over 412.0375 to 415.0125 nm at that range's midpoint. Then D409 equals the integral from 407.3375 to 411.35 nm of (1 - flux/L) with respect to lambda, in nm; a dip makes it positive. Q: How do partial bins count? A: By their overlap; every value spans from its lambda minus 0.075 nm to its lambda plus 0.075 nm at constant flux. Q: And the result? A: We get 0.08 nm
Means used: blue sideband 8.42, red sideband 8.42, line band 8.25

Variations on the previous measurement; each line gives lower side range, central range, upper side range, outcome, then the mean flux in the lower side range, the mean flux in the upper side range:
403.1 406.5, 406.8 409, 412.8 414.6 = -0.06 nm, 8.36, 8.18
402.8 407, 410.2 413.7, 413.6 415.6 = -0.24 nm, 8.34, 7.96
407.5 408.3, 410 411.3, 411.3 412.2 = 0.15 nm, 8.36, 9.34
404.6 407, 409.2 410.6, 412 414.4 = 0.06 nm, 8.43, 8.47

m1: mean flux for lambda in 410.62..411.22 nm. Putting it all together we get 7.5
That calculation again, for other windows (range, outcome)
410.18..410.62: 8.51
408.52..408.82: 8.04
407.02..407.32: 7.8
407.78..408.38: 8.52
